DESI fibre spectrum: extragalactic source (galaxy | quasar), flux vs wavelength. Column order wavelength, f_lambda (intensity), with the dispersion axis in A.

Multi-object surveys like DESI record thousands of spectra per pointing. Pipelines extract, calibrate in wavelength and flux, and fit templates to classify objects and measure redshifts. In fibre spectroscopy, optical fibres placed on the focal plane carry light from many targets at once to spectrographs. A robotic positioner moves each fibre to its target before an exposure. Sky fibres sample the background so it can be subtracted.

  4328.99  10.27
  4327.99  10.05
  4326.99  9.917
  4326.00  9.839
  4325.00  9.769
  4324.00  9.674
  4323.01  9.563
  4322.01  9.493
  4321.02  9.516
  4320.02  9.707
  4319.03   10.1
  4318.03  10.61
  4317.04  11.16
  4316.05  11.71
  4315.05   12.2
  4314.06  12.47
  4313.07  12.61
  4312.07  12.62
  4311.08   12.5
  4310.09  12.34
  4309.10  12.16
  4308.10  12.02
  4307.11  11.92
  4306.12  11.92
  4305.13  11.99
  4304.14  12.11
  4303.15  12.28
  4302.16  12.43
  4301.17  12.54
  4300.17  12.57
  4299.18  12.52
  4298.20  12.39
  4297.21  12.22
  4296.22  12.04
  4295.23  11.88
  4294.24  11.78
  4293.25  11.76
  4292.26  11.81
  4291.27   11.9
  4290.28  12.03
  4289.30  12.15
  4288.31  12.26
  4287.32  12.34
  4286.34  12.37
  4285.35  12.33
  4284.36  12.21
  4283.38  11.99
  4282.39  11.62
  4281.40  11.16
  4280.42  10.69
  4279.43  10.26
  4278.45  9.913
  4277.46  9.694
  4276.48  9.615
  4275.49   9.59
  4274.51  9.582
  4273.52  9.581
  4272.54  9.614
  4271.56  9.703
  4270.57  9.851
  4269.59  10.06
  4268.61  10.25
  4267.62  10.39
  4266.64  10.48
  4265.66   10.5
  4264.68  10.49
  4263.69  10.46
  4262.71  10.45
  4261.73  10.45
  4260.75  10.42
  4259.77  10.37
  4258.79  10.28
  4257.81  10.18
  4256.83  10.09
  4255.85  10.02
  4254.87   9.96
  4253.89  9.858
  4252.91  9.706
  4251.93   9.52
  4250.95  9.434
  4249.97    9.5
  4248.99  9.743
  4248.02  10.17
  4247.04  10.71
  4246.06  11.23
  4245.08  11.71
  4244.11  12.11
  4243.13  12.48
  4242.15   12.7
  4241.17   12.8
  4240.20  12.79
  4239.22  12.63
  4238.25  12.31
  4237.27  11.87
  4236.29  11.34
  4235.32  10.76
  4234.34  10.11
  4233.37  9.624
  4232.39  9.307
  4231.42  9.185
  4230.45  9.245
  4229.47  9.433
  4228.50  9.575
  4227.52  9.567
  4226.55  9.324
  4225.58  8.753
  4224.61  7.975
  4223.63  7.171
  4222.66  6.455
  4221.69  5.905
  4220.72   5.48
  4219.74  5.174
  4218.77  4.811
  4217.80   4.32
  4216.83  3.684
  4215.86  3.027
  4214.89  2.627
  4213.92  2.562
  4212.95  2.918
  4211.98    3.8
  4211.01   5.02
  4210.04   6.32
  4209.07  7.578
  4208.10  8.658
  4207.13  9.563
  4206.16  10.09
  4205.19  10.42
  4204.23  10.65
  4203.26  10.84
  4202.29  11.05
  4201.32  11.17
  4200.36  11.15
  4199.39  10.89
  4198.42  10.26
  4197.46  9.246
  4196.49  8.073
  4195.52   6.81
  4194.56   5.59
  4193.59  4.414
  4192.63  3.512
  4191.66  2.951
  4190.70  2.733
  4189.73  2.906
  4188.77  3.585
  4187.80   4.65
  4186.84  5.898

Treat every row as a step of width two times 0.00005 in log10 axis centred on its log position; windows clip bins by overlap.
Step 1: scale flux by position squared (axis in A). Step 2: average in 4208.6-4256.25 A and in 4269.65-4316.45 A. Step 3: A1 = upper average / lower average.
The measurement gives 1.4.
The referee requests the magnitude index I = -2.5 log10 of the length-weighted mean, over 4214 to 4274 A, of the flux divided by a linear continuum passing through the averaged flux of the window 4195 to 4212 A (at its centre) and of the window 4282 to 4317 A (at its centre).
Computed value 0.11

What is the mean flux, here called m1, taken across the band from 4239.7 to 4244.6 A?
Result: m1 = 12.6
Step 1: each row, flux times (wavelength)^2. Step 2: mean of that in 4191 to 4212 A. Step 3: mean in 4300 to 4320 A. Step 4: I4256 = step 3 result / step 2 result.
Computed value 1.5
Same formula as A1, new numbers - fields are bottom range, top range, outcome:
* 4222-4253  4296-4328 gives 1.15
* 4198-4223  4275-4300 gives 1.69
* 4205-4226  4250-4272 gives 1.74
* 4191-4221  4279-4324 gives 1.79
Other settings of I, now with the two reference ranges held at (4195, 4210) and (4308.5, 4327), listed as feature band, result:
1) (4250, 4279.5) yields 0.04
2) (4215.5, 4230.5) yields 0.40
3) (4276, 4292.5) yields -0.08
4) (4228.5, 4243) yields -0.10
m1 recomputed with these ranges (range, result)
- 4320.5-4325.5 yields 9.59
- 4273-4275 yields 9.58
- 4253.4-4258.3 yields 10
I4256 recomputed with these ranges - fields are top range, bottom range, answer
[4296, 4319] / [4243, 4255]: 1.19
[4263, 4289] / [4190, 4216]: 1.55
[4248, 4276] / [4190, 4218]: 1.50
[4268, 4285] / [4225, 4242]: 1.00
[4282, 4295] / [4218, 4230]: 1.68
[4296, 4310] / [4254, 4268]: 1.21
